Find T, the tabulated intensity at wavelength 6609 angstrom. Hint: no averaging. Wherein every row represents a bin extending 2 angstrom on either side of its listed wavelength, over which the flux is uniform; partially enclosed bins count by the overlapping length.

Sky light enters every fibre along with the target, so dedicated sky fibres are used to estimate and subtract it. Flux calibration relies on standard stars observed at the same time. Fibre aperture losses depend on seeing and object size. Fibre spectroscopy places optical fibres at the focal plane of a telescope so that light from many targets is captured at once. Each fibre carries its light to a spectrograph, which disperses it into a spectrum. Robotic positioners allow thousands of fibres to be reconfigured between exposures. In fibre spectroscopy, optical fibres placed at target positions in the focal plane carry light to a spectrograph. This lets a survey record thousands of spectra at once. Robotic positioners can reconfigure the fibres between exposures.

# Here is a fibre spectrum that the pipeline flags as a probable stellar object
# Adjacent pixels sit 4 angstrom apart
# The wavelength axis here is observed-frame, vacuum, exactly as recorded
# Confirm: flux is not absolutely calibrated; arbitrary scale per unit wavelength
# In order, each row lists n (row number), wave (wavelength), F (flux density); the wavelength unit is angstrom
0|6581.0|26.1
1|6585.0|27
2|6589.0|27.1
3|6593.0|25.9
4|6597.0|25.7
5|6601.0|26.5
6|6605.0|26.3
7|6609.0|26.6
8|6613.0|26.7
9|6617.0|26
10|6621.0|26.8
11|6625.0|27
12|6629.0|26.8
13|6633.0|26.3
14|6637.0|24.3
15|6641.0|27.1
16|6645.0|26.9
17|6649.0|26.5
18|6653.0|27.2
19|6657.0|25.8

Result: 26.6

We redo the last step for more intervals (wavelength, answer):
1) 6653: 27.2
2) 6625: 27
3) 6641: 27.1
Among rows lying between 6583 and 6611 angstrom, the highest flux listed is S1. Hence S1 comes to 27.1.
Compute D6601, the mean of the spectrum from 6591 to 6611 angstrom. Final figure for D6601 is 26.2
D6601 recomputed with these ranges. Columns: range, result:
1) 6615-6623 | 26.4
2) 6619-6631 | 26.9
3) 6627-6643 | 26.1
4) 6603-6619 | 26.4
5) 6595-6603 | 26.1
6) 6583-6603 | 26.4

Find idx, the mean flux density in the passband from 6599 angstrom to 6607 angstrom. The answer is 26.4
